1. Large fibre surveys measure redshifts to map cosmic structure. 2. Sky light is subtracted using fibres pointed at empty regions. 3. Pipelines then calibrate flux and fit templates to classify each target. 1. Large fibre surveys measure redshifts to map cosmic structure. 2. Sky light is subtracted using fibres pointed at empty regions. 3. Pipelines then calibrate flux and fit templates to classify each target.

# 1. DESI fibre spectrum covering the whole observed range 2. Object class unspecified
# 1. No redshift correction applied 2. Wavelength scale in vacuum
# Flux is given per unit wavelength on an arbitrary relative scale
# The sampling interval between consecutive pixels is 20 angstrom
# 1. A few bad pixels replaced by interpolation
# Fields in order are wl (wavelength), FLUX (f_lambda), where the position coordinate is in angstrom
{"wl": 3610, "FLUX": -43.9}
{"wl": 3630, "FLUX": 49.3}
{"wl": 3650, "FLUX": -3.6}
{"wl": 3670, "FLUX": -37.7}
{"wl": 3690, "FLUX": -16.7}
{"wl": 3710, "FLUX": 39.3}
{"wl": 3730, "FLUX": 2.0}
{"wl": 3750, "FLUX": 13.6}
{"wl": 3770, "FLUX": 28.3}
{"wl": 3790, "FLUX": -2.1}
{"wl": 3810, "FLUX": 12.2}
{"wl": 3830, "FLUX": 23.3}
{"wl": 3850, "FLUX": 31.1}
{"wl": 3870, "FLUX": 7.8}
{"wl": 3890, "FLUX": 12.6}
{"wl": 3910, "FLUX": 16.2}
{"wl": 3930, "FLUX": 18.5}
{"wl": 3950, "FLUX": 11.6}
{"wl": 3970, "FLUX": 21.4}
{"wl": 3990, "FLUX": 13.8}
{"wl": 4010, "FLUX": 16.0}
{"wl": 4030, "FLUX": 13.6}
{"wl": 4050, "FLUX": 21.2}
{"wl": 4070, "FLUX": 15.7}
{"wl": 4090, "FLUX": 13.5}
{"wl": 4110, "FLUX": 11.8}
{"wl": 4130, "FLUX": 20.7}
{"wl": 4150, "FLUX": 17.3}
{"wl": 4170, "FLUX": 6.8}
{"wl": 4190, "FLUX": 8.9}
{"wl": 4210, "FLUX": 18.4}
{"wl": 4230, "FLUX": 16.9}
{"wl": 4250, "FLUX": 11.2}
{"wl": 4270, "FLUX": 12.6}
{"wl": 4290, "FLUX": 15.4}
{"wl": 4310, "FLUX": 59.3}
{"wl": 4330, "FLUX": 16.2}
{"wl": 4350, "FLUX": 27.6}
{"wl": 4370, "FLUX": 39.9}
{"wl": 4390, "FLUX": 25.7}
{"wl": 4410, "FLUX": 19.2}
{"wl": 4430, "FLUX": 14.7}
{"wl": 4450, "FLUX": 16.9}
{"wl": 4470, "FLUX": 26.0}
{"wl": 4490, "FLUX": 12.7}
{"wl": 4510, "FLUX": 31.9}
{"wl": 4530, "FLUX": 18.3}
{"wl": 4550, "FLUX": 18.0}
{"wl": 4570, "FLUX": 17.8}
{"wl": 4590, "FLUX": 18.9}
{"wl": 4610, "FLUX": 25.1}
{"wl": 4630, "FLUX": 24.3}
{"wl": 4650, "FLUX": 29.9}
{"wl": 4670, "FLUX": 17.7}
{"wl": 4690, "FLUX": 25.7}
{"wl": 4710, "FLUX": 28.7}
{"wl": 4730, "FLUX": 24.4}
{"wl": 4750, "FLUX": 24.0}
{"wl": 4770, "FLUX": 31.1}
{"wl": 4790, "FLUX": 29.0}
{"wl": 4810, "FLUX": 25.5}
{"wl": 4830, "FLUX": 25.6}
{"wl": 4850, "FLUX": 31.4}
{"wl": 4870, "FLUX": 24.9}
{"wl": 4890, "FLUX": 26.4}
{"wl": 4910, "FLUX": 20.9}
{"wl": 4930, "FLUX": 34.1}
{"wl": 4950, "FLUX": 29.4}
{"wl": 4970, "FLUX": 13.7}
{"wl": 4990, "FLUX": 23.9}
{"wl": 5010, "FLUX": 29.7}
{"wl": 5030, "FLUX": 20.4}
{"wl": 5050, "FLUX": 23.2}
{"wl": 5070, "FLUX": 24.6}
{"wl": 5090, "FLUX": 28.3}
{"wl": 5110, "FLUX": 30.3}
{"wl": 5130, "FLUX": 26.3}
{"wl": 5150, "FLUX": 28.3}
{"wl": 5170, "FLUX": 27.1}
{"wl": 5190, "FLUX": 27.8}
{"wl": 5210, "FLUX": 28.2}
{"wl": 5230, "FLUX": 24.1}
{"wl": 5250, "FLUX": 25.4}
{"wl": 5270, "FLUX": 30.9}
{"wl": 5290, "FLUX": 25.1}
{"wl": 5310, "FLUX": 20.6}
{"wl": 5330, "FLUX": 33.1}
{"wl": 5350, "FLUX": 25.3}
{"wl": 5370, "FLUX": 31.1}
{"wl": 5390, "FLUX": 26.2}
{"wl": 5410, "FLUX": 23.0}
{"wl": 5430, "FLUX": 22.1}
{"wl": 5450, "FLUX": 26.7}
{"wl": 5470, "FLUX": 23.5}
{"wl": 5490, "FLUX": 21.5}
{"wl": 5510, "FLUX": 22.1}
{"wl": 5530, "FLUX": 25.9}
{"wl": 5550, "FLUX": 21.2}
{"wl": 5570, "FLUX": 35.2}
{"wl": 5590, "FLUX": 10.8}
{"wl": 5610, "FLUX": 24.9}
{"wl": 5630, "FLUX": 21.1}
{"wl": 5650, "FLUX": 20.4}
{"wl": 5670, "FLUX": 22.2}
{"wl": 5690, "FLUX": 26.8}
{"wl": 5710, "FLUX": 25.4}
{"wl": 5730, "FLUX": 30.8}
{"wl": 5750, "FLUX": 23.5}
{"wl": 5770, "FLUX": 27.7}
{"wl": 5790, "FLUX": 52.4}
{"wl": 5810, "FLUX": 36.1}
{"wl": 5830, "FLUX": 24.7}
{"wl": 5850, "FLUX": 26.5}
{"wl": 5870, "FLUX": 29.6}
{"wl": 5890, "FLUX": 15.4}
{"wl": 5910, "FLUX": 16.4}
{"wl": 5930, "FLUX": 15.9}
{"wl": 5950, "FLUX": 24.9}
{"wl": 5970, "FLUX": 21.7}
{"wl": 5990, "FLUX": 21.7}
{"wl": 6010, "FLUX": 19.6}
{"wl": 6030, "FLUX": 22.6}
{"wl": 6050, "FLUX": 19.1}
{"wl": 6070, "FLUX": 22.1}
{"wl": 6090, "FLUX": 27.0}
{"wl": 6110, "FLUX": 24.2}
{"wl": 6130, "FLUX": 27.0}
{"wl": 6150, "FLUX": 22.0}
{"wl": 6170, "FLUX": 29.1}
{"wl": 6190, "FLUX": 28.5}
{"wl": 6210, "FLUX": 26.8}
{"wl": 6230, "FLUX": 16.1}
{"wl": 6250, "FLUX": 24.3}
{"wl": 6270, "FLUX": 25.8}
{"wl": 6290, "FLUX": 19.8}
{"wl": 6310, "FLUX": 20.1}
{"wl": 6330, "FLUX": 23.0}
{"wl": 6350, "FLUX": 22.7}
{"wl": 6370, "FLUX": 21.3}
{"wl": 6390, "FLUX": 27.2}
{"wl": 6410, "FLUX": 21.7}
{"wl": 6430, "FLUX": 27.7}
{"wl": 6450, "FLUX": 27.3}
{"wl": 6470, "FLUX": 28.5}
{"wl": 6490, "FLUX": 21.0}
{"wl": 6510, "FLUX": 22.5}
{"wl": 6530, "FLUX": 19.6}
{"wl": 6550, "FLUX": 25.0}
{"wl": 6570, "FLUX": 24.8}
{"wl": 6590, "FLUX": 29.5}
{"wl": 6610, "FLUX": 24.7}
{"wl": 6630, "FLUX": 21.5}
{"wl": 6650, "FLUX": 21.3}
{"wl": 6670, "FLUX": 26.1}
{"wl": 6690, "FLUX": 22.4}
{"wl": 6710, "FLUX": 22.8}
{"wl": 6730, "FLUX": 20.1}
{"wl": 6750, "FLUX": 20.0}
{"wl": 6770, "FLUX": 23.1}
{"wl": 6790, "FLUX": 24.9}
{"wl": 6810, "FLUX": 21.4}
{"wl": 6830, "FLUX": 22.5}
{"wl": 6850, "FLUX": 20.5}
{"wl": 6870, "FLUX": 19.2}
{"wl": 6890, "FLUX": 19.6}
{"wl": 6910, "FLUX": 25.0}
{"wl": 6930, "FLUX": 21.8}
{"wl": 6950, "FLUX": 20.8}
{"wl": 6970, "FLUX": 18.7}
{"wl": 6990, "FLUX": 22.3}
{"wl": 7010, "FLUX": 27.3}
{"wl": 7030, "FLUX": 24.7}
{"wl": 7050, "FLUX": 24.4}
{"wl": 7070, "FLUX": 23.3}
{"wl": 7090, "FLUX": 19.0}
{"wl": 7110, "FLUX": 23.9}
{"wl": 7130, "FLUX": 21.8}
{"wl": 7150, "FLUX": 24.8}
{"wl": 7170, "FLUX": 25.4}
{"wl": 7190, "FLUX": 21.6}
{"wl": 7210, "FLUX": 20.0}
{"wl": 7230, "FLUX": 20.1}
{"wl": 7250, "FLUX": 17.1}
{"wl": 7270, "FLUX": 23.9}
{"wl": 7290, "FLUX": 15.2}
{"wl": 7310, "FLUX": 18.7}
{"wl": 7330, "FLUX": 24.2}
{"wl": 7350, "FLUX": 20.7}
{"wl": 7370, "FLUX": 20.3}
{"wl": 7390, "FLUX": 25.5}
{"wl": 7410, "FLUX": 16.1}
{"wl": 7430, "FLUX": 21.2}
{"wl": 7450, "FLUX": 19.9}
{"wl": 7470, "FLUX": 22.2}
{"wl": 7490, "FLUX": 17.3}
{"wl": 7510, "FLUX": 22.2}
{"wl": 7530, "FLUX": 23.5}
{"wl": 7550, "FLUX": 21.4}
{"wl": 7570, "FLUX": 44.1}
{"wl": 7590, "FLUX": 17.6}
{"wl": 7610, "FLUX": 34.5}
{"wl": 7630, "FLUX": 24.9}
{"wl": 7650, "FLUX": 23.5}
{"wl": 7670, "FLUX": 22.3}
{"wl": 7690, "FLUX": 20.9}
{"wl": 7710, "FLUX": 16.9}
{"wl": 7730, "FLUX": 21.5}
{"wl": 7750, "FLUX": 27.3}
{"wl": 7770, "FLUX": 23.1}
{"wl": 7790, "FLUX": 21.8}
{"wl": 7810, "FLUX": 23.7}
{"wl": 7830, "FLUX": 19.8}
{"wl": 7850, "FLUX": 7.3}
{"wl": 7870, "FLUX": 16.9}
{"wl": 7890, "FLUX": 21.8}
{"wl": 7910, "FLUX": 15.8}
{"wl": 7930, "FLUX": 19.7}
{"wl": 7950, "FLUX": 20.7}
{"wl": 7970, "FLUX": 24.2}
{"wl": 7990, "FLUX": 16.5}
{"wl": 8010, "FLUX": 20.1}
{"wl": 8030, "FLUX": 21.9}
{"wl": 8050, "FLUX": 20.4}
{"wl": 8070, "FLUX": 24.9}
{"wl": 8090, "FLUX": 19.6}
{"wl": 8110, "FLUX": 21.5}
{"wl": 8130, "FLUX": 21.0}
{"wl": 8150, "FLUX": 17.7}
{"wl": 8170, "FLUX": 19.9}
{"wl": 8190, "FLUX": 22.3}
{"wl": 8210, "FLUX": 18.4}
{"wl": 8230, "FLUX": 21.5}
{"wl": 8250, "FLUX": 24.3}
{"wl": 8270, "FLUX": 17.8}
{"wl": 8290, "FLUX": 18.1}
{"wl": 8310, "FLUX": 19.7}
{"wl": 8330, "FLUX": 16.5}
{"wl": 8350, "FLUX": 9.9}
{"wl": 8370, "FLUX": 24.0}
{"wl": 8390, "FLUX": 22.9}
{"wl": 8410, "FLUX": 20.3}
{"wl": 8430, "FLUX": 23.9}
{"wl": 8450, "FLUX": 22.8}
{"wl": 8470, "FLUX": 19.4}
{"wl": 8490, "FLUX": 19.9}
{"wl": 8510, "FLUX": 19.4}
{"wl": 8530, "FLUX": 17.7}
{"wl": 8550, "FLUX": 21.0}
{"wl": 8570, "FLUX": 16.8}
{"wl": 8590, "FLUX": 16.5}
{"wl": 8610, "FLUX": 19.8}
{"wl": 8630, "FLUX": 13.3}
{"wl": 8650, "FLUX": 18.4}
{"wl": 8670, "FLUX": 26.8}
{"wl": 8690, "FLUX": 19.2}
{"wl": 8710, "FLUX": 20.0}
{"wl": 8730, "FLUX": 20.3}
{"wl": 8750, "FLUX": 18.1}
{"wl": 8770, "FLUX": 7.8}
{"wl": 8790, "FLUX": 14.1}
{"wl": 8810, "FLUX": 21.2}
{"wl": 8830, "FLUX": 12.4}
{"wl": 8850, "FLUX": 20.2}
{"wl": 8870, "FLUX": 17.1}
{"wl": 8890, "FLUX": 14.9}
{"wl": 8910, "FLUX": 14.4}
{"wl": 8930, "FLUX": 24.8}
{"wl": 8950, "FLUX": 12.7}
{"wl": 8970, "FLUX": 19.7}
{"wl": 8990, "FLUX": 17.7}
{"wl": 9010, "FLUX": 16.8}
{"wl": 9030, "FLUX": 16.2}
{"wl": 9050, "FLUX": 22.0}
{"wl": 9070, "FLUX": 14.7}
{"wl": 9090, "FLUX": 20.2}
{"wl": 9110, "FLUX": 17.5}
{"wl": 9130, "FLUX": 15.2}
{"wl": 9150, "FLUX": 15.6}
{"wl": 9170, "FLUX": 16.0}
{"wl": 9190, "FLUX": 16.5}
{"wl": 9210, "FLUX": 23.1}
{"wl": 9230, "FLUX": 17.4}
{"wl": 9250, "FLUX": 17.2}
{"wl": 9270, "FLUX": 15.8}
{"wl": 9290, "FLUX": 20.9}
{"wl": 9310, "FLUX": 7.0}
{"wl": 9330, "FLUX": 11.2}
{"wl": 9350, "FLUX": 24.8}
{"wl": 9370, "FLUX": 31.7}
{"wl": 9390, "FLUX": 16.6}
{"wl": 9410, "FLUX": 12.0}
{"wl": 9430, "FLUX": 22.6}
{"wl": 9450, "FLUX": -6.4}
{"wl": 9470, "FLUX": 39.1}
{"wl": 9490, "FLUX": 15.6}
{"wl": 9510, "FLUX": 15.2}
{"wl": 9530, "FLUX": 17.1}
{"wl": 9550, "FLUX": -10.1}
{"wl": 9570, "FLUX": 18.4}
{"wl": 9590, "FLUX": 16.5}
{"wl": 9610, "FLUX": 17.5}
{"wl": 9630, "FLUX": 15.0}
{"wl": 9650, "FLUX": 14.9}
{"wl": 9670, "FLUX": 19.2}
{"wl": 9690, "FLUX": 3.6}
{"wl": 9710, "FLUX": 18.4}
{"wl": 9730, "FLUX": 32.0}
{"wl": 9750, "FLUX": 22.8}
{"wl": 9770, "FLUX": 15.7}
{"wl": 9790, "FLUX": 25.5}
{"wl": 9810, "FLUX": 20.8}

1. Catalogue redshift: 0.15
